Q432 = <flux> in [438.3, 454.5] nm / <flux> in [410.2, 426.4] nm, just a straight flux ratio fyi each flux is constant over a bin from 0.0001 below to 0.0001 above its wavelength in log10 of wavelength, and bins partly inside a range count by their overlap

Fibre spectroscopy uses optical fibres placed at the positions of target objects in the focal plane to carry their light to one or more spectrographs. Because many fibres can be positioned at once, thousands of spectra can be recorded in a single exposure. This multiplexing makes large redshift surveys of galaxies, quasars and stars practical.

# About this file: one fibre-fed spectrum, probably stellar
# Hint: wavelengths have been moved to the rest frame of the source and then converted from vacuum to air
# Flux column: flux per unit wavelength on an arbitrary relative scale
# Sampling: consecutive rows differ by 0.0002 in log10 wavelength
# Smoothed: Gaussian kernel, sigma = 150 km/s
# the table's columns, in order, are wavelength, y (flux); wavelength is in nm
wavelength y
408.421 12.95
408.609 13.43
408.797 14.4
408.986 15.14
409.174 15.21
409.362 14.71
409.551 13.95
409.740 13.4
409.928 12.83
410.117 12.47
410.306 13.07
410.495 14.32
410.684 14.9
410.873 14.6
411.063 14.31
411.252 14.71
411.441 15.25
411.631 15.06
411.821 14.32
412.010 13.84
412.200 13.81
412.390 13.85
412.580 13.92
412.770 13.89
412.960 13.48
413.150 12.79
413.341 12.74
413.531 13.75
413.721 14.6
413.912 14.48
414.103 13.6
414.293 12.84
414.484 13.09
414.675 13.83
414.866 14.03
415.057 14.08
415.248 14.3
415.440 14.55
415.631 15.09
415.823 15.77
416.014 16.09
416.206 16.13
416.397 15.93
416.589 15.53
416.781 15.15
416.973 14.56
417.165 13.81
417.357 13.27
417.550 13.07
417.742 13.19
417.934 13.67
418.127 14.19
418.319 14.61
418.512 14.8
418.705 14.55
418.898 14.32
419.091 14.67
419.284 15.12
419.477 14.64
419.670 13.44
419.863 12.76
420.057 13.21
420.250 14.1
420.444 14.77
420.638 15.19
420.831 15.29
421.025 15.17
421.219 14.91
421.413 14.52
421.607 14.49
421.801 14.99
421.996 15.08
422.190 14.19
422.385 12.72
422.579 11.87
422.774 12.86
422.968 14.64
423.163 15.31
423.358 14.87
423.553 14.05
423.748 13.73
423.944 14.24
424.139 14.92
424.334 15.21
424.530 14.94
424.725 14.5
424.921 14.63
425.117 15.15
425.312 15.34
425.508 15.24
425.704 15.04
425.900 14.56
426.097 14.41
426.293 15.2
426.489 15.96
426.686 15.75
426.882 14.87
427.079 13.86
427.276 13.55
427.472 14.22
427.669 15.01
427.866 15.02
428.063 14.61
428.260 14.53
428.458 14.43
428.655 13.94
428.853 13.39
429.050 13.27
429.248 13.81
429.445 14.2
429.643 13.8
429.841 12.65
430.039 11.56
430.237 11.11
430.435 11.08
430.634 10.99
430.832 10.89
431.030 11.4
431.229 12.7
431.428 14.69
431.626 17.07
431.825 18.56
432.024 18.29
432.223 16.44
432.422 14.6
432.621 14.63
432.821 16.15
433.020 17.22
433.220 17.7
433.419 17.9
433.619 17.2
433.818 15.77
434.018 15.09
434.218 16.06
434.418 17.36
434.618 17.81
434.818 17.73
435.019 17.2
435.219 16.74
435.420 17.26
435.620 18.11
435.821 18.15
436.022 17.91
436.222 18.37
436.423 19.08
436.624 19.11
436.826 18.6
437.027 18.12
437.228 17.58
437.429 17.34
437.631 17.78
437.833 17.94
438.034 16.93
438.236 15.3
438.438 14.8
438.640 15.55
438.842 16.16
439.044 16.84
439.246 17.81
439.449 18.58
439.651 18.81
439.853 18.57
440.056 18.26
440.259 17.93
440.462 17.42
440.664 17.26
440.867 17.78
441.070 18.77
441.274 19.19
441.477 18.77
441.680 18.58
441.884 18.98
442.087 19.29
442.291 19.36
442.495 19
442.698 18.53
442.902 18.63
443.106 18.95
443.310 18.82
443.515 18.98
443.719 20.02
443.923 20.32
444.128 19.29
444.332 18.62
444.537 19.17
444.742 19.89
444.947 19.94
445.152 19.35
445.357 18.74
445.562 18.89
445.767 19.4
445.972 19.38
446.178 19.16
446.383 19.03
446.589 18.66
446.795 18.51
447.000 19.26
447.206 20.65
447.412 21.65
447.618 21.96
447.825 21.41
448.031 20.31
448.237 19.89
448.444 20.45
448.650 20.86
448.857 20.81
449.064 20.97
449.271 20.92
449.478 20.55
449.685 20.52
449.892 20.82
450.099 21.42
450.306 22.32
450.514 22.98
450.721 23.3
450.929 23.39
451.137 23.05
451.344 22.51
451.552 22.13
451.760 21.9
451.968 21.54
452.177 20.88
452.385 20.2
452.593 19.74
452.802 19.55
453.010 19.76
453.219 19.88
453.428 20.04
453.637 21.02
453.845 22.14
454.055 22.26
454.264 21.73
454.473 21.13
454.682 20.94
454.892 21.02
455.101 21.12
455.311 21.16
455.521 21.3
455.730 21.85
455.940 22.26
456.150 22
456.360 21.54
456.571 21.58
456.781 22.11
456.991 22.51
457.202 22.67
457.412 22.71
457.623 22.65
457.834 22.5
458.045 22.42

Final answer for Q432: 1.4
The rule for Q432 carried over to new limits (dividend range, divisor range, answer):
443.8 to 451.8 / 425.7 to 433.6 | 1.42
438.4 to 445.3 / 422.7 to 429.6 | 1.27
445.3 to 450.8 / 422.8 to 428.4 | 1.39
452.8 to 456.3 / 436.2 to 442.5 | 1.18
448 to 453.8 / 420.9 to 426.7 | 1.45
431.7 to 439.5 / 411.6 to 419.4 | 1.20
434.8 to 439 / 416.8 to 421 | 1.23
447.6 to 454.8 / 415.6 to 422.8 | 1.47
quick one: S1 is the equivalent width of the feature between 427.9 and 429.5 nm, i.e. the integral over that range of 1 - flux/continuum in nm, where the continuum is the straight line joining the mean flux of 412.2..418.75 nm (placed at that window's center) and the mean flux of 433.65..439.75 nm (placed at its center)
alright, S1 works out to 0.21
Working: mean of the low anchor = 14.2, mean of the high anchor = 17.3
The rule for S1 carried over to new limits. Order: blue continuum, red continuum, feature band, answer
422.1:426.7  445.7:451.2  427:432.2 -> 0.67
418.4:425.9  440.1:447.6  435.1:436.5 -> -0.04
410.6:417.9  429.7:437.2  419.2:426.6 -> 0.26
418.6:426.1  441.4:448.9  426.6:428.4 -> 0.12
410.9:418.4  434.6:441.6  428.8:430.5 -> 0.38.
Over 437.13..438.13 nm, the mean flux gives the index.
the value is 17.5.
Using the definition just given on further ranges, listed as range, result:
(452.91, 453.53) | 19.9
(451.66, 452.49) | 21.1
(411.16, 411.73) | 15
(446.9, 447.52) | 20.5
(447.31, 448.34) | 21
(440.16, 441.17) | 17.8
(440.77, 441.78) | 18.6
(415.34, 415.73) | 14.8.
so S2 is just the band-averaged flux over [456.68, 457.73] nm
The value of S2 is 22.5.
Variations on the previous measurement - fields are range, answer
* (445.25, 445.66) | 18.8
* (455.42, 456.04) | 21.8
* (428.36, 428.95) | 13.9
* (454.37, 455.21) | 21.1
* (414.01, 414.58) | 13.2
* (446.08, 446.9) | 18.9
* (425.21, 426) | 15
